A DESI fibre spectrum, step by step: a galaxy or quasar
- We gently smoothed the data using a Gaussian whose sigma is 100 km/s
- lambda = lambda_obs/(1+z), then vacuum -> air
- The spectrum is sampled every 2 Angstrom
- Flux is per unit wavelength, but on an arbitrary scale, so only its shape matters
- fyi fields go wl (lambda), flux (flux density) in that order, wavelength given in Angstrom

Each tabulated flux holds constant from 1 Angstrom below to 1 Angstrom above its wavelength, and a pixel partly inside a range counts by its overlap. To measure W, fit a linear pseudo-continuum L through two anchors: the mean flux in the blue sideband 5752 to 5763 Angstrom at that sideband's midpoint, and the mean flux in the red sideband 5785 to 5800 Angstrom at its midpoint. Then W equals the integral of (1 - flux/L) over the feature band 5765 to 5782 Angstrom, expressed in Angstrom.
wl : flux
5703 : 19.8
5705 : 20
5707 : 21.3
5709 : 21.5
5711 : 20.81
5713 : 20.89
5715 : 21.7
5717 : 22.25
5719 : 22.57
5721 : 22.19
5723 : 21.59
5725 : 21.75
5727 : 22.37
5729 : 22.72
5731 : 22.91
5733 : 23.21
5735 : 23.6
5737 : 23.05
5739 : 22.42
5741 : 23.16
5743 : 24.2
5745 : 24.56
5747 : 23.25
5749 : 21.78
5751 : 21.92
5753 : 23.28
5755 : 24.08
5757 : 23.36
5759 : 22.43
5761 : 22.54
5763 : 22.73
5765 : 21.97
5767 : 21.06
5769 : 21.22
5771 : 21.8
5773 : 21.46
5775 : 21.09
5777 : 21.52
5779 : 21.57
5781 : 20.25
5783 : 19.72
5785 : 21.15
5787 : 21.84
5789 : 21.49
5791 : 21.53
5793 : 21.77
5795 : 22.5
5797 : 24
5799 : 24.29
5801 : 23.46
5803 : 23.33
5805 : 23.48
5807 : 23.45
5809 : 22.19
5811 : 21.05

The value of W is 1.1 Angstrom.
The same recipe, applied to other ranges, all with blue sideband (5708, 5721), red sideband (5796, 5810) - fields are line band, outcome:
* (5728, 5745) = -0.87 Angstrom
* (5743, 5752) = -0.28 Angstrom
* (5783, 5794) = 0.84 Angstrom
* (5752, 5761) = -0.28 Angstrom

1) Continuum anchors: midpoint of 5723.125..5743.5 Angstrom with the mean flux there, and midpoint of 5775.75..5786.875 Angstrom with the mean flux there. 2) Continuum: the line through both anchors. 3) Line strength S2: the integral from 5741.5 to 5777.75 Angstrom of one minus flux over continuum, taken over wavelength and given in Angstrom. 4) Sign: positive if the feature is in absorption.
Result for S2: -1.1 Angstrom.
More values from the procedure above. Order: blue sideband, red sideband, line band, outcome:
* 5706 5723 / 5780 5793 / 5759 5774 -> -0.5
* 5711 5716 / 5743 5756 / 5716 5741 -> -0.6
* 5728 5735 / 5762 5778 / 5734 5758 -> -0.8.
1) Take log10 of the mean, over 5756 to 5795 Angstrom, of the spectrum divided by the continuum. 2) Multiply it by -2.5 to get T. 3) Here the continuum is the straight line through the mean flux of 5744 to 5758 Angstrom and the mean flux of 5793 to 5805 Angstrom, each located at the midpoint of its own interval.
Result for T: 0.08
